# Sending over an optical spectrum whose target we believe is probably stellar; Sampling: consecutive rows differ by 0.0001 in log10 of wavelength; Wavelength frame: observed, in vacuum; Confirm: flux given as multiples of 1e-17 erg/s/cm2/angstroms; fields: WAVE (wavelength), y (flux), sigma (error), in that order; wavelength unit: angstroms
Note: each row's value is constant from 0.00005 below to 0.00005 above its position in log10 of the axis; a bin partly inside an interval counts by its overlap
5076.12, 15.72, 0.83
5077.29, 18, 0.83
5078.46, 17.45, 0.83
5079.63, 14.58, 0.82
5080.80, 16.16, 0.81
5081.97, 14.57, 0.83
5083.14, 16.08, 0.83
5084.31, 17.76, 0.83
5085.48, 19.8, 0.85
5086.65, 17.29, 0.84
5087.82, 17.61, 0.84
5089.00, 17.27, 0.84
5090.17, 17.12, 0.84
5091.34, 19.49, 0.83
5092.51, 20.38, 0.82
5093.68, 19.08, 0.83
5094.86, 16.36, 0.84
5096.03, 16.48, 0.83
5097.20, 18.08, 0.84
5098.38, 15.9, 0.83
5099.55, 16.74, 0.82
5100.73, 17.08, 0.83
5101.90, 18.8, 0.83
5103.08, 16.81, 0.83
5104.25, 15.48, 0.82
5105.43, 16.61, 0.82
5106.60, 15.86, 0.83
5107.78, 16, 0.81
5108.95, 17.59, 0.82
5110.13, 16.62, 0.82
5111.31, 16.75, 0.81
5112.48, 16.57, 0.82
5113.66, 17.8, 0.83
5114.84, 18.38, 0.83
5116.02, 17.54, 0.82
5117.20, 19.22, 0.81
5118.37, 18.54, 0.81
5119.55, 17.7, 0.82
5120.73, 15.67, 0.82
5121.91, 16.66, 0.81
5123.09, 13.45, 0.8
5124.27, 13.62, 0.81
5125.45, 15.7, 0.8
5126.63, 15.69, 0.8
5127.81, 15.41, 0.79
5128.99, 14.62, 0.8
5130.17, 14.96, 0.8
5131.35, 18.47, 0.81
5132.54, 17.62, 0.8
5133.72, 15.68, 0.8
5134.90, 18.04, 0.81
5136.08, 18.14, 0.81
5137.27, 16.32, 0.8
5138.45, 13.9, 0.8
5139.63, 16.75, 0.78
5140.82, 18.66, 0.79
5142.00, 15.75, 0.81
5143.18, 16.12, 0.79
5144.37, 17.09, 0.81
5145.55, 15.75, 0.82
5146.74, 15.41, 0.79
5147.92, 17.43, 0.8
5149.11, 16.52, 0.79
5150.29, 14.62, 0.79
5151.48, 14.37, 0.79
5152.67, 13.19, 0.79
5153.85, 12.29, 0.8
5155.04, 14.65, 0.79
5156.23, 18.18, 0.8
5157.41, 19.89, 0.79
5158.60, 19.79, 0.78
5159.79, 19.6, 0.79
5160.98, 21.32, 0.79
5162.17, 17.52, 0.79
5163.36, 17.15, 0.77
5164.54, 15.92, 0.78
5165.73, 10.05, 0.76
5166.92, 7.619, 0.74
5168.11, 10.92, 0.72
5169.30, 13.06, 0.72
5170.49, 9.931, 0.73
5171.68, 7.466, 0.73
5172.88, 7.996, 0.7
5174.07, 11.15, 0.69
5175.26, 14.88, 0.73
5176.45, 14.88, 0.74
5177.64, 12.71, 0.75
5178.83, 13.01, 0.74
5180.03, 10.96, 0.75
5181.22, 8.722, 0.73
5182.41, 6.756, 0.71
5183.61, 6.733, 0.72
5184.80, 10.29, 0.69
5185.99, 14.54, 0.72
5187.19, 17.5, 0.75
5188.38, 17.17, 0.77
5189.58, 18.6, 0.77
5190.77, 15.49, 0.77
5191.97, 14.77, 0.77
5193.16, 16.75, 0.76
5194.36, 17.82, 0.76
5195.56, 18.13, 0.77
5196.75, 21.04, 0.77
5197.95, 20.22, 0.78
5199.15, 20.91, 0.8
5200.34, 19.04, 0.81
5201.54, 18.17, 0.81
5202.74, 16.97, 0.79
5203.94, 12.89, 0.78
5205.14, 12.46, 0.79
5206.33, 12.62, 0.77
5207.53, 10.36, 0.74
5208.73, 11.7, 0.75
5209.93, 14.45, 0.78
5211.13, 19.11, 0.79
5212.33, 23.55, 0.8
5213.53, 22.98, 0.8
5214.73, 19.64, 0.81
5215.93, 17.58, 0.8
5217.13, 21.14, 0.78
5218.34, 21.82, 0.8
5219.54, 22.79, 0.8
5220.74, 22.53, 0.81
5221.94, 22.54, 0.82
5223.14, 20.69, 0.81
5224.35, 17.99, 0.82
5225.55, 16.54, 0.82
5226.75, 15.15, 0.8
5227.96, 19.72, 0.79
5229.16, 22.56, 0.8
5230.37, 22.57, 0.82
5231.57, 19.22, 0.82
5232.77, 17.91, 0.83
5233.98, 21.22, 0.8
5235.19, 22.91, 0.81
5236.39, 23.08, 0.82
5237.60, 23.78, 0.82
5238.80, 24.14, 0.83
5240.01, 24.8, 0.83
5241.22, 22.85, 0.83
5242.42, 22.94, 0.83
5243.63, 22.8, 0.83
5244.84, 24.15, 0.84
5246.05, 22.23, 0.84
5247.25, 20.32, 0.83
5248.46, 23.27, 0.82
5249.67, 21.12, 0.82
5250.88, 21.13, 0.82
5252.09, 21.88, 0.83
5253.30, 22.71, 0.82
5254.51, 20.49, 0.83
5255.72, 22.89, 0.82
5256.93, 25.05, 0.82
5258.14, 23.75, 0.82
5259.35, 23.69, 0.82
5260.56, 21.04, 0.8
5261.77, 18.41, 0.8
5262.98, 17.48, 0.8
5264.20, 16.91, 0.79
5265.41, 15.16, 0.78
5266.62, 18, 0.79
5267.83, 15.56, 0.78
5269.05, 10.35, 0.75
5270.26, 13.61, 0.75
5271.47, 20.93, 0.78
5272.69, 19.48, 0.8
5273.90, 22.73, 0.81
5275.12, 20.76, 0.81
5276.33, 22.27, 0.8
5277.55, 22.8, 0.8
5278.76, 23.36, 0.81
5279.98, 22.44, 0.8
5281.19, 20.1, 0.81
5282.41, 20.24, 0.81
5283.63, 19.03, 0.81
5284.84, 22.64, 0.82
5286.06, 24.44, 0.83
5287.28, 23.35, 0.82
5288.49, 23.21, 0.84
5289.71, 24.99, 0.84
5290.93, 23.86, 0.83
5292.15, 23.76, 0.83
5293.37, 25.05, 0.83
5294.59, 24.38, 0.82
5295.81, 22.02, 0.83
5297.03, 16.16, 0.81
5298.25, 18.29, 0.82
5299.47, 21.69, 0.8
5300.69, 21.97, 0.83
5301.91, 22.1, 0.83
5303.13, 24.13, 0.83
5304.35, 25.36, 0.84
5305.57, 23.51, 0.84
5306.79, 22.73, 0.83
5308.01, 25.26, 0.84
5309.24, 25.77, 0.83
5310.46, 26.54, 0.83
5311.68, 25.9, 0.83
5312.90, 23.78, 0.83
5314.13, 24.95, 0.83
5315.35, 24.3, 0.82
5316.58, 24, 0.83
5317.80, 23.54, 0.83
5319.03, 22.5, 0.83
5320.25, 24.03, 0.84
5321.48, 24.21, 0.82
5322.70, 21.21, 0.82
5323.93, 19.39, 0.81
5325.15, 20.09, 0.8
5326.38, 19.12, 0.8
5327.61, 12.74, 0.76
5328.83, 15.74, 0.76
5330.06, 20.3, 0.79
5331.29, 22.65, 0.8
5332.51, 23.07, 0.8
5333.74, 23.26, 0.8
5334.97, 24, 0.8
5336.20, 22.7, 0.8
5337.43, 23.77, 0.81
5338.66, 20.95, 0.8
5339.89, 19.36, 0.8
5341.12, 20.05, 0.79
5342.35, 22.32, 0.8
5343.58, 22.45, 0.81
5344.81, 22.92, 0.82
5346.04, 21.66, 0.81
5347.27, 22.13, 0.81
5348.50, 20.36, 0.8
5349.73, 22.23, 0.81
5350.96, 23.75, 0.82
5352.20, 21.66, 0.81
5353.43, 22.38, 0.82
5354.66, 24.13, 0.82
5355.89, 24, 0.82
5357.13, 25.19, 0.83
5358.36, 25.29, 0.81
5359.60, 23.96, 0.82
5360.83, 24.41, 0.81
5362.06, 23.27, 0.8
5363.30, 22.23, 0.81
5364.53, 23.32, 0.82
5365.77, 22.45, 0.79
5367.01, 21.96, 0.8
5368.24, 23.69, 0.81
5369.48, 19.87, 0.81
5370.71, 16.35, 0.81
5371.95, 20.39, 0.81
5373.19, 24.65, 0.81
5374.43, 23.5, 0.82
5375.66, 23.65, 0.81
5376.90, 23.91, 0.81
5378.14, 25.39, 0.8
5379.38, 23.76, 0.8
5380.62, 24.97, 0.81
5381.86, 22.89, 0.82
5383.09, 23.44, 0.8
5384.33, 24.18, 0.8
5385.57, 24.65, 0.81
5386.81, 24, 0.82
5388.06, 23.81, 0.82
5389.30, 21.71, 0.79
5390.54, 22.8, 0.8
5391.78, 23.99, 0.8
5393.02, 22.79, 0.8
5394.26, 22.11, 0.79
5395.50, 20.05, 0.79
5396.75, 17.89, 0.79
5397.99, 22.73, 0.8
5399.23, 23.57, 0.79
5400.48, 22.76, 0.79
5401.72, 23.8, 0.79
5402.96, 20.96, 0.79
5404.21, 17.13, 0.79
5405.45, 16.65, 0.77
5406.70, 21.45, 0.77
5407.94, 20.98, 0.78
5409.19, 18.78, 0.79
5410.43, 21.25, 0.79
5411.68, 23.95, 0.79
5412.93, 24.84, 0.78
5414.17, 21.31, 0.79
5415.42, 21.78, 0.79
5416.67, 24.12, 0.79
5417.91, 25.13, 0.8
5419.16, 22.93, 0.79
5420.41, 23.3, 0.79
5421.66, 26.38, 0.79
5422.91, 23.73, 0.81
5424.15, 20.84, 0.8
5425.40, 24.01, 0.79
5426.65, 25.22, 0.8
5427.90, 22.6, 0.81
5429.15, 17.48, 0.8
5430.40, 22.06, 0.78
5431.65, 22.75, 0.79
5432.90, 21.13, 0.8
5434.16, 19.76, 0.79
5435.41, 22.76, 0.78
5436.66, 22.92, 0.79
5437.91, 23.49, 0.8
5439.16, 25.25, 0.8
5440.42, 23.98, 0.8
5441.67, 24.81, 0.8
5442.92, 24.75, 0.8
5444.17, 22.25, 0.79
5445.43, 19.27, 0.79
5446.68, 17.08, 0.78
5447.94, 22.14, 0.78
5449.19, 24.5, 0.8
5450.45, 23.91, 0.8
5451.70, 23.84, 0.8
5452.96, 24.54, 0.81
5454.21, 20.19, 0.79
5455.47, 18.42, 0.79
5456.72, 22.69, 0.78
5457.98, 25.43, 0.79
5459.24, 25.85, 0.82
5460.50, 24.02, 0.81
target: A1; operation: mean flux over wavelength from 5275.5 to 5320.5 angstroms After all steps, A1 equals 23.1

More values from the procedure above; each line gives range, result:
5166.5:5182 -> 11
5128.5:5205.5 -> 15.2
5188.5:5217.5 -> 17.3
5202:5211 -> 13.5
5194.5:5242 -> 19.4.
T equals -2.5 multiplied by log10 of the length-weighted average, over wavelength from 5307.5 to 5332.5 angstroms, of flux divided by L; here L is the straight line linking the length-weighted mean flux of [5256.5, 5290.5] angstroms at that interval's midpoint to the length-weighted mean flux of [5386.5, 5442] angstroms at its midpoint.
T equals -0.064 mag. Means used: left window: 20.4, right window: 22.3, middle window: 22.3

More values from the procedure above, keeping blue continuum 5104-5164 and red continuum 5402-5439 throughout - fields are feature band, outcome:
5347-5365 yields -0.117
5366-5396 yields -0.074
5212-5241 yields -0.150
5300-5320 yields -0.205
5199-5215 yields 0.088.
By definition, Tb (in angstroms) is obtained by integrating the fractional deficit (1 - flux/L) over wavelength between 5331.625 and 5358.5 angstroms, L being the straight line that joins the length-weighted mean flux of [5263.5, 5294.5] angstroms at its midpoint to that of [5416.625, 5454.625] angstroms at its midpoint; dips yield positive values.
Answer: -1.3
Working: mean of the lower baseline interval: 20.7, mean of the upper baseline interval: 22.8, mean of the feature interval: 22.6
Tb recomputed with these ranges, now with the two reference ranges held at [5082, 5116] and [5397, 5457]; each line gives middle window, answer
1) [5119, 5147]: 2.64 angstroms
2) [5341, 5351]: -0.45 angstroms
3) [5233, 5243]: -1.86 angstroms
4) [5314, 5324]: -1.26 angstroms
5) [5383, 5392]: -0.78 angstroms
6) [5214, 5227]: -0.59 angstroms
